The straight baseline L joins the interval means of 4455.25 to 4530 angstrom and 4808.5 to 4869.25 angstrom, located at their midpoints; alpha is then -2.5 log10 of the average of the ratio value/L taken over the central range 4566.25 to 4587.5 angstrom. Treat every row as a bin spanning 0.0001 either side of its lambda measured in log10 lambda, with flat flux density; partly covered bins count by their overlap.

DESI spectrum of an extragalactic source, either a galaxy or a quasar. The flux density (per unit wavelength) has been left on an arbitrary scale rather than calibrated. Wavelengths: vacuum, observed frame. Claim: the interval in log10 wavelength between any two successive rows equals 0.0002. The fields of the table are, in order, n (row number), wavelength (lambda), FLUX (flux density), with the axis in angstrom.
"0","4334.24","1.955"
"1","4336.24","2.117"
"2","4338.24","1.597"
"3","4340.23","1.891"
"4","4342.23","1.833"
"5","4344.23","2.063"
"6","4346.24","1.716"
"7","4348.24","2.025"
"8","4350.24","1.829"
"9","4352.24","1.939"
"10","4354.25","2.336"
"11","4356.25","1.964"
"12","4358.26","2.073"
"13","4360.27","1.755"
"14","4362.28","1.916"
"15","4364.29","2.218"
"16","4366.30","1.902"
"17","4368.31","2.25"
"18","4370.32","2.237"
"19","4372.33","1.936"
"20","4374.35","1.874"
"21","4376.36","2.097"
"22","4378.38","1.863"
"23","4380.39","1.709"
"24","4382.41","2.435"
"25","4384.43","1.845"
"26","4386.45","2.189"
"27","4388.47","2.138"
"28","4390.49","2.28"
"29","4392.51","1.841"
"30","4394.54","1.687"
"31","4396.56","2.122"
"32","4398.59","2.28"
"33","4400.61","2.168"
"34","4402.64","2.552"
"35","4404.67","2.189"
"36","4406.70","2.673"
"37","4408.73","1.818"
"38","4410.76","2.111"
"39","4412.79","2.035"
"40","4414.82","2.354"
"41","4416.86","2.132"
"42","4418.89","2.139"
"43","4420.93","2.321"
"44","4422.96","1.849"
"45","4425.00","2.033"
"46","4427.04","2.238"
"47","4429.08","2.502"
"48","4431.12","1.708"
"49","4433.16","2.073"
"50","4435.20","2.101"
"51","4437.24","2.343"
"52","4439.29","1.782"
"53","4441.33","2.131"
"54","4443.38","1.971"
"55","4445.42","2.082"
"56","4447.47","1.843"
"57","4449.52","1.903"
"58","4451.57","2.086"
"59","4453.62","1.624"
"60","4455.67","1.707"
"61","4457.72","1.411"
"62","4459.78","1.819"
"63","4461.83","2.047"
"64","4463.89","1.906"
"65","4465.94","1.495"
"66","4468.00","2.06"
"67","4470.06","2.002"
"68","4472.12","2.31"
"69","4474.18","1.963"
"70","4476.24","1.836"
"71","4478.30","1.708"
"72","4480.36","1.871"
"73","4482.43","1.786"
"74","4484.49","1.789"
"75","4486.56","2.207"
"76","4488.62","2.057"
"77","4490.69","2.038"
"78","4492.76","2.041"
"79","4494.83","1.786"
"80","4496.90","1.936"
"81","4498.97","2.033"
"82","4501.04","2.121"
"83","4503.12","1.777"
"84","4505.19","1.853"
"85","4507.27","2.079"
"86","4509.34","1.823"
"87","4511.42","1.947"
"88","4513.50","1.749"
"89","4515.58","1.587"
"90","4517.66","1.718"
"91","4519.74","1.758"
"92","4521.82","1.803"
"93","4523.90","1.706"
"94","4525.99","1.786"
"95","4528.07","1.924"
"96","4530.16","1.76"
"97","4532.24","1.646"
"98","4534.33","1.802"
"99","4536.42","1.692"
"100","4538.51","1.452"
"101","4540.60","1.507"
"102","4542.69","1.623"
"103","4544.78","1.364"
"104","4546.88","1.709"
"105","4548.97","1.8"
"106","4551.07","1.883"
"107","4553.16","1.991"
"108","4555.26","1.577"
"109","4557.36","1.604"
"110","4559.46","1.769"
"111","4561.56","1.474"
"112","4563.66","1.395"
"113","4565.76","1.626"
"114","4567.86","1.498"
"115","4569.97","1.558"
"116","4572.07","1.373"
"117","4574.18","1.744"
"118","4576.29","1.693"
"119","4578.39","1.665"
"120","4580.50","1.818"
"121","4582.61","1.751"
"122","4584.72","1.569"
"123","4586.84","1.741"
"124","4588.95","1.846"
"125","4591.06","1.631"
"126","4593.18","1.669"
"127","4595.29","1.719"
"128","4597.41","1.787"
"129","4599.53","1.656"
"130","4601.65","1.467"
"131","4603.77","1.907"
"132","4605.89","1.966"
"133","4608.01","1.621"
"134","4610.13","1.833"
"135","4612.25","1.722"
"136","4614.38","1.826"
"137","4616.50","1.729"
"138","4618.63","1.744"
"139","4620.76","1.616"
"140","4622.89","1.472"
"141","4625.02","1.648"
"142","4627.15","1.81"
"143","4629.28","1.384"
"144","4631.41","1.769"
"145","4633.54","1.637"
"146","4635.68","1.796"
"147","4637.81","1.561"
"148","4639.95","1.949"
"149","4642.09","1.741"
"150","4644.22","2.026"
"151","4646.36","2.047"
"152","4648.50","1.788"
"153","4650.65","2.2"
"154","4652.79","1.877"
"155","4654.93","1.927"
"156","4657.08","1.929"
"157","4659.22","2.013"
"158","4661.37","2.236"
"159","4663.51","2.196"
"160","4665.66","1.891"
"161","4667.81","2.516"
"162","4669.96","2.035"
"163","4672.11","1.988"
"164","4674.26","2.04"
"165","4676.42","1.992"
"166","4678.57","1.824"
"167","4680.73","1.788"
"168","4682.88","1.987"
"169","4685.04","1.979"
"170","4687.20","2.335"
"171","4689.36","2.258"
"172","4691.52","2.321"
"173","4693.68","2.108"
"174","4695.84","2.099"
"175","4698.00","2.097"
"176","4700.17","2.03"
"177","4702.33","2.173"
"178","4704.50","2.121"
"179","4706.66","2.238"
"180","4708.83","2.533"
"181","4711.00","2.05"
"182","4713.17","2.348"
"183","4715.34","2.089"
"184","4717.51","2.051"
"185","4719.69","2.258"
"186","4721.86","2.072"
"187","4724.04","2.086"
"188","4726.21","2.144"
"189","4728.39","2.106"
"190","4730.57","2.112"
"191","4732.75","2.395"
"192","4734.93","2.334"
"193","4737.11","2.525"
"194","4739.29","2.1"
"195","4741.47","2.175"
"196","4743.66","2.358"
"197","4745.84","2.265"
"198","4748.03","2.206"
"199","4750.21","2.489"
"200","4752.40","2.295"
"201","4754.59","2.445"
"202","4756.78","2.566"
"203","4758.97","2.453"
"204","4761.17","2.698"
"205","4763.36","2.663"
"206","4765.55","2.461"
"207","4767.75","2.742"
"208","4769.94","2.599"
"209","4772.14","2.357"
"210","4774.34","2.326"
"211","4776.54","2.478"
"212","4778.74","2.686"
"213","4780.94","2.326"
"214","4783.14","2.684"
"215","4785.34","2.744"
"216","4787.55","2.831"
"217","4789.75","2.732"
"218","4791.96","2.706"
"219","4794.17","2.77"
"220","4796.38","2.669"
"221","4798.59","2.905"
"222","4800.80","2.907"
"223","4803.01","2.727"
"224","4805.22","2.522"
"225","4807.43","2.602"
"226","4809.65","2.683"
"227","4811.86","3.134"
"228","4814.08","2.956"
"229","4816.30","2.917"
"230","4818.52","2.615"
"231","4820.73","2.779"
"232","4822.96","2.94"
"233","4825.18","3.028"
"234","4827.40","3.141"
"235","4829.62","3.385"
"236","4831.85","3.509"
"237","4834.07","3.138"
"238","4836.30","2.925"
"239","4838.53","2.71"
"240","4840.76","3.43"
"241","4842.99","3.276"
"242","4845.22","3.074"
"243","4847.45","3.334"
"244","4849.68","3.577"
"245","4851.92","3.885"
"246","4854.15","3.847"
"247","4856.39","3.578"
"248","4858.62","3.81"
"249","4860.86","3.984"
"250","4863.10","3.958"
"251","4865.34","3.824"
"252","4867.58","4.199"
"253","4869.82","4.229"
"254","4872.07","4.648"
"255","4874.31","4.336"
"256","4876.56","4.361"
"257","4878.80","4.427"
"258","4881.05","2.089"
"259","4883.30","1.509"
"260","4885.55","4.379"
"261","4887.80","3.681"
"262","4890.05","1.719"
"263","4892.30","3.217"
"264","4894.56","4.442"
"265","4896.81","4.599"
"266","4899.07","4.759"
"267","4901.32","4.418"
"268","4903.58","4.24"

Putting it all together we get 0.33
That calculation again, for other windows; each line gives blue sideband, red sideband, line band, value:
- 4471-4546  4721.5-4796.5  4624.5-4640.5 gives 0.255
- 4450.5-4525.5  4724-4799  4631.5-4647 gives 0.212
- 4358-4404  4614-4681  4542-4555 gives 0.132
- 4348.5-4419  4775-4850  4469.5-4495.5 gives 0.162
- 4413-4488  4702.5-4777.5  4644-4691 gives 0.099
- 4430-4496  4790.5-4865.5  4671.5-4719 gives 0.266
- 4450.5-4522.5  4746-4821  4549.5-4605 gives 0.252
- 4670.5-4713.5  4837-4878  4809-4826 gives 0.171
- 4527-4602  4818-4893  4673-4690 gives 0.177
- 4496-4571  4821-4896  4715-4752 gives 0.257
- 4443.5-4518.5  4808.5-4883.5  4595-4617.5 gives 0.349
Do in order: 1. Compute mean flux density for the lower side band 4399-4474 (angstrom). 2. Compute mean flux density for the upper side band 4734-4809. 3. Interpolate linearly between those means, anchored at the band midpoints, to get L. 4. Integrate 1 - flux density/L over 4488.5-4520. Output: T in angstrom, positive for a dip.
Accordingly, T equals 3.7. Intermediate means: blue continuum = 2.04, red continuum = 2.54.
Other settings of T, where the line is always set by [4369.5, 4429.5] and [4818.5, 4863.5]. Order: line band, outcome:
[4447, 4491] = 8.1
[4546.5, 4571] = 8.6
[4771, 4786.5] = 3.2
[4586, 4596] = 3.5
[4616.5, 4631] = 5.9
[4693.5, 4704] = 3.0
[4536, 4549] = 4.9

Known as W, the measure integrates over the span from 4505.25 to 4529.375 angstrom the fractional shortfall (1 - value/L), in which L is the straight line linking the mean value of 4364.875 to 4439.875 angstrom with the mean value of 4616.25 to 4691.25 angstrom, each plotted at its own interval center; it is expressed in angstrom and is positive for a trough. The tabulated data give 2.5 angstrom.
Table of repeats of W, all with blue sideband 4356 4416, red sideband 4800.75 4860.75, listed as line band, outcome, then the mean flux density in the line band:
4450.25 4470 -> 4.0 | 1.81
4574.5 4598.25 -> 7.8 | 1.72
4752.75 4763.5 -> 1.6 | 2.54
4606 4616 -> 3.3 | 1.77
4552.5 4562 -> 3.1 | 1.68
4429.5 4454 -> 2.5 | 1.99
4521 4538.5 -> 4.9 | 1.75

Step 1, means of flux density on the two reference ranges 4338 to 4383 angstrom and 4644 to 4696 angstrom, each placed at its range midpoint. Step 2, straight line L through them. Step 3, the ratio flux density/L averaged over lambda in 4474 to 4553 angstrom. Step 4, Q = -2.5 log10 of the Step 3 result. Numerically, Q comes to 0.115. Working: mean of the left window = 1.98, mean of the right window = 2.06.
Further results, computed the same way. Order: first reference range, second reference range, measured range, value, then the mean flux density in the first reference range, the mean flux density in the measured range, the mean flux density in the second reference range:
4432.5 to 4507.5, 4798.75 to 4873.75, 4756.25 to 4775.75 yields 0.20 mag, 1.93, 2.54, 3.32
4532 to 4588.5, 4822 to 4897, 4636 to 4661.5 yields 0.14 mag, 1.64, 1.93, 3.52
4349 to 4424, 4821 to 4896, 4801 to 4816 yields 0.20 mag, 2.08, 2.79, 3.5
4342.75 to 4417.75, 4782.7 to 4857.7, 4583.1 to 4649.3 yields 0.43 mag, 2.07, 1.73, 3.03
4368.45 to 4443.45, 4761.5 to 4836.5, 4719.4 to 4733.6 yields 0.23 mag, 2.1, 2.16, 2.78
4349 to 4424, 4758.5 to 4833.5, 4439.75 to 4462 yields 0.17 mag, 2.08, 1.87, 2.76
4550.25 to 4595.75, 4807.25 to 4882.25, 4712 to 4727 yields 0.21 mag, 1.66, 2.15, 3.43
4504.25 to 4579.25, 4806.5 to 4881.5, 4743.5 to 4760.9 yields 0.21 mag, 1.69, 2.4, 3.44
